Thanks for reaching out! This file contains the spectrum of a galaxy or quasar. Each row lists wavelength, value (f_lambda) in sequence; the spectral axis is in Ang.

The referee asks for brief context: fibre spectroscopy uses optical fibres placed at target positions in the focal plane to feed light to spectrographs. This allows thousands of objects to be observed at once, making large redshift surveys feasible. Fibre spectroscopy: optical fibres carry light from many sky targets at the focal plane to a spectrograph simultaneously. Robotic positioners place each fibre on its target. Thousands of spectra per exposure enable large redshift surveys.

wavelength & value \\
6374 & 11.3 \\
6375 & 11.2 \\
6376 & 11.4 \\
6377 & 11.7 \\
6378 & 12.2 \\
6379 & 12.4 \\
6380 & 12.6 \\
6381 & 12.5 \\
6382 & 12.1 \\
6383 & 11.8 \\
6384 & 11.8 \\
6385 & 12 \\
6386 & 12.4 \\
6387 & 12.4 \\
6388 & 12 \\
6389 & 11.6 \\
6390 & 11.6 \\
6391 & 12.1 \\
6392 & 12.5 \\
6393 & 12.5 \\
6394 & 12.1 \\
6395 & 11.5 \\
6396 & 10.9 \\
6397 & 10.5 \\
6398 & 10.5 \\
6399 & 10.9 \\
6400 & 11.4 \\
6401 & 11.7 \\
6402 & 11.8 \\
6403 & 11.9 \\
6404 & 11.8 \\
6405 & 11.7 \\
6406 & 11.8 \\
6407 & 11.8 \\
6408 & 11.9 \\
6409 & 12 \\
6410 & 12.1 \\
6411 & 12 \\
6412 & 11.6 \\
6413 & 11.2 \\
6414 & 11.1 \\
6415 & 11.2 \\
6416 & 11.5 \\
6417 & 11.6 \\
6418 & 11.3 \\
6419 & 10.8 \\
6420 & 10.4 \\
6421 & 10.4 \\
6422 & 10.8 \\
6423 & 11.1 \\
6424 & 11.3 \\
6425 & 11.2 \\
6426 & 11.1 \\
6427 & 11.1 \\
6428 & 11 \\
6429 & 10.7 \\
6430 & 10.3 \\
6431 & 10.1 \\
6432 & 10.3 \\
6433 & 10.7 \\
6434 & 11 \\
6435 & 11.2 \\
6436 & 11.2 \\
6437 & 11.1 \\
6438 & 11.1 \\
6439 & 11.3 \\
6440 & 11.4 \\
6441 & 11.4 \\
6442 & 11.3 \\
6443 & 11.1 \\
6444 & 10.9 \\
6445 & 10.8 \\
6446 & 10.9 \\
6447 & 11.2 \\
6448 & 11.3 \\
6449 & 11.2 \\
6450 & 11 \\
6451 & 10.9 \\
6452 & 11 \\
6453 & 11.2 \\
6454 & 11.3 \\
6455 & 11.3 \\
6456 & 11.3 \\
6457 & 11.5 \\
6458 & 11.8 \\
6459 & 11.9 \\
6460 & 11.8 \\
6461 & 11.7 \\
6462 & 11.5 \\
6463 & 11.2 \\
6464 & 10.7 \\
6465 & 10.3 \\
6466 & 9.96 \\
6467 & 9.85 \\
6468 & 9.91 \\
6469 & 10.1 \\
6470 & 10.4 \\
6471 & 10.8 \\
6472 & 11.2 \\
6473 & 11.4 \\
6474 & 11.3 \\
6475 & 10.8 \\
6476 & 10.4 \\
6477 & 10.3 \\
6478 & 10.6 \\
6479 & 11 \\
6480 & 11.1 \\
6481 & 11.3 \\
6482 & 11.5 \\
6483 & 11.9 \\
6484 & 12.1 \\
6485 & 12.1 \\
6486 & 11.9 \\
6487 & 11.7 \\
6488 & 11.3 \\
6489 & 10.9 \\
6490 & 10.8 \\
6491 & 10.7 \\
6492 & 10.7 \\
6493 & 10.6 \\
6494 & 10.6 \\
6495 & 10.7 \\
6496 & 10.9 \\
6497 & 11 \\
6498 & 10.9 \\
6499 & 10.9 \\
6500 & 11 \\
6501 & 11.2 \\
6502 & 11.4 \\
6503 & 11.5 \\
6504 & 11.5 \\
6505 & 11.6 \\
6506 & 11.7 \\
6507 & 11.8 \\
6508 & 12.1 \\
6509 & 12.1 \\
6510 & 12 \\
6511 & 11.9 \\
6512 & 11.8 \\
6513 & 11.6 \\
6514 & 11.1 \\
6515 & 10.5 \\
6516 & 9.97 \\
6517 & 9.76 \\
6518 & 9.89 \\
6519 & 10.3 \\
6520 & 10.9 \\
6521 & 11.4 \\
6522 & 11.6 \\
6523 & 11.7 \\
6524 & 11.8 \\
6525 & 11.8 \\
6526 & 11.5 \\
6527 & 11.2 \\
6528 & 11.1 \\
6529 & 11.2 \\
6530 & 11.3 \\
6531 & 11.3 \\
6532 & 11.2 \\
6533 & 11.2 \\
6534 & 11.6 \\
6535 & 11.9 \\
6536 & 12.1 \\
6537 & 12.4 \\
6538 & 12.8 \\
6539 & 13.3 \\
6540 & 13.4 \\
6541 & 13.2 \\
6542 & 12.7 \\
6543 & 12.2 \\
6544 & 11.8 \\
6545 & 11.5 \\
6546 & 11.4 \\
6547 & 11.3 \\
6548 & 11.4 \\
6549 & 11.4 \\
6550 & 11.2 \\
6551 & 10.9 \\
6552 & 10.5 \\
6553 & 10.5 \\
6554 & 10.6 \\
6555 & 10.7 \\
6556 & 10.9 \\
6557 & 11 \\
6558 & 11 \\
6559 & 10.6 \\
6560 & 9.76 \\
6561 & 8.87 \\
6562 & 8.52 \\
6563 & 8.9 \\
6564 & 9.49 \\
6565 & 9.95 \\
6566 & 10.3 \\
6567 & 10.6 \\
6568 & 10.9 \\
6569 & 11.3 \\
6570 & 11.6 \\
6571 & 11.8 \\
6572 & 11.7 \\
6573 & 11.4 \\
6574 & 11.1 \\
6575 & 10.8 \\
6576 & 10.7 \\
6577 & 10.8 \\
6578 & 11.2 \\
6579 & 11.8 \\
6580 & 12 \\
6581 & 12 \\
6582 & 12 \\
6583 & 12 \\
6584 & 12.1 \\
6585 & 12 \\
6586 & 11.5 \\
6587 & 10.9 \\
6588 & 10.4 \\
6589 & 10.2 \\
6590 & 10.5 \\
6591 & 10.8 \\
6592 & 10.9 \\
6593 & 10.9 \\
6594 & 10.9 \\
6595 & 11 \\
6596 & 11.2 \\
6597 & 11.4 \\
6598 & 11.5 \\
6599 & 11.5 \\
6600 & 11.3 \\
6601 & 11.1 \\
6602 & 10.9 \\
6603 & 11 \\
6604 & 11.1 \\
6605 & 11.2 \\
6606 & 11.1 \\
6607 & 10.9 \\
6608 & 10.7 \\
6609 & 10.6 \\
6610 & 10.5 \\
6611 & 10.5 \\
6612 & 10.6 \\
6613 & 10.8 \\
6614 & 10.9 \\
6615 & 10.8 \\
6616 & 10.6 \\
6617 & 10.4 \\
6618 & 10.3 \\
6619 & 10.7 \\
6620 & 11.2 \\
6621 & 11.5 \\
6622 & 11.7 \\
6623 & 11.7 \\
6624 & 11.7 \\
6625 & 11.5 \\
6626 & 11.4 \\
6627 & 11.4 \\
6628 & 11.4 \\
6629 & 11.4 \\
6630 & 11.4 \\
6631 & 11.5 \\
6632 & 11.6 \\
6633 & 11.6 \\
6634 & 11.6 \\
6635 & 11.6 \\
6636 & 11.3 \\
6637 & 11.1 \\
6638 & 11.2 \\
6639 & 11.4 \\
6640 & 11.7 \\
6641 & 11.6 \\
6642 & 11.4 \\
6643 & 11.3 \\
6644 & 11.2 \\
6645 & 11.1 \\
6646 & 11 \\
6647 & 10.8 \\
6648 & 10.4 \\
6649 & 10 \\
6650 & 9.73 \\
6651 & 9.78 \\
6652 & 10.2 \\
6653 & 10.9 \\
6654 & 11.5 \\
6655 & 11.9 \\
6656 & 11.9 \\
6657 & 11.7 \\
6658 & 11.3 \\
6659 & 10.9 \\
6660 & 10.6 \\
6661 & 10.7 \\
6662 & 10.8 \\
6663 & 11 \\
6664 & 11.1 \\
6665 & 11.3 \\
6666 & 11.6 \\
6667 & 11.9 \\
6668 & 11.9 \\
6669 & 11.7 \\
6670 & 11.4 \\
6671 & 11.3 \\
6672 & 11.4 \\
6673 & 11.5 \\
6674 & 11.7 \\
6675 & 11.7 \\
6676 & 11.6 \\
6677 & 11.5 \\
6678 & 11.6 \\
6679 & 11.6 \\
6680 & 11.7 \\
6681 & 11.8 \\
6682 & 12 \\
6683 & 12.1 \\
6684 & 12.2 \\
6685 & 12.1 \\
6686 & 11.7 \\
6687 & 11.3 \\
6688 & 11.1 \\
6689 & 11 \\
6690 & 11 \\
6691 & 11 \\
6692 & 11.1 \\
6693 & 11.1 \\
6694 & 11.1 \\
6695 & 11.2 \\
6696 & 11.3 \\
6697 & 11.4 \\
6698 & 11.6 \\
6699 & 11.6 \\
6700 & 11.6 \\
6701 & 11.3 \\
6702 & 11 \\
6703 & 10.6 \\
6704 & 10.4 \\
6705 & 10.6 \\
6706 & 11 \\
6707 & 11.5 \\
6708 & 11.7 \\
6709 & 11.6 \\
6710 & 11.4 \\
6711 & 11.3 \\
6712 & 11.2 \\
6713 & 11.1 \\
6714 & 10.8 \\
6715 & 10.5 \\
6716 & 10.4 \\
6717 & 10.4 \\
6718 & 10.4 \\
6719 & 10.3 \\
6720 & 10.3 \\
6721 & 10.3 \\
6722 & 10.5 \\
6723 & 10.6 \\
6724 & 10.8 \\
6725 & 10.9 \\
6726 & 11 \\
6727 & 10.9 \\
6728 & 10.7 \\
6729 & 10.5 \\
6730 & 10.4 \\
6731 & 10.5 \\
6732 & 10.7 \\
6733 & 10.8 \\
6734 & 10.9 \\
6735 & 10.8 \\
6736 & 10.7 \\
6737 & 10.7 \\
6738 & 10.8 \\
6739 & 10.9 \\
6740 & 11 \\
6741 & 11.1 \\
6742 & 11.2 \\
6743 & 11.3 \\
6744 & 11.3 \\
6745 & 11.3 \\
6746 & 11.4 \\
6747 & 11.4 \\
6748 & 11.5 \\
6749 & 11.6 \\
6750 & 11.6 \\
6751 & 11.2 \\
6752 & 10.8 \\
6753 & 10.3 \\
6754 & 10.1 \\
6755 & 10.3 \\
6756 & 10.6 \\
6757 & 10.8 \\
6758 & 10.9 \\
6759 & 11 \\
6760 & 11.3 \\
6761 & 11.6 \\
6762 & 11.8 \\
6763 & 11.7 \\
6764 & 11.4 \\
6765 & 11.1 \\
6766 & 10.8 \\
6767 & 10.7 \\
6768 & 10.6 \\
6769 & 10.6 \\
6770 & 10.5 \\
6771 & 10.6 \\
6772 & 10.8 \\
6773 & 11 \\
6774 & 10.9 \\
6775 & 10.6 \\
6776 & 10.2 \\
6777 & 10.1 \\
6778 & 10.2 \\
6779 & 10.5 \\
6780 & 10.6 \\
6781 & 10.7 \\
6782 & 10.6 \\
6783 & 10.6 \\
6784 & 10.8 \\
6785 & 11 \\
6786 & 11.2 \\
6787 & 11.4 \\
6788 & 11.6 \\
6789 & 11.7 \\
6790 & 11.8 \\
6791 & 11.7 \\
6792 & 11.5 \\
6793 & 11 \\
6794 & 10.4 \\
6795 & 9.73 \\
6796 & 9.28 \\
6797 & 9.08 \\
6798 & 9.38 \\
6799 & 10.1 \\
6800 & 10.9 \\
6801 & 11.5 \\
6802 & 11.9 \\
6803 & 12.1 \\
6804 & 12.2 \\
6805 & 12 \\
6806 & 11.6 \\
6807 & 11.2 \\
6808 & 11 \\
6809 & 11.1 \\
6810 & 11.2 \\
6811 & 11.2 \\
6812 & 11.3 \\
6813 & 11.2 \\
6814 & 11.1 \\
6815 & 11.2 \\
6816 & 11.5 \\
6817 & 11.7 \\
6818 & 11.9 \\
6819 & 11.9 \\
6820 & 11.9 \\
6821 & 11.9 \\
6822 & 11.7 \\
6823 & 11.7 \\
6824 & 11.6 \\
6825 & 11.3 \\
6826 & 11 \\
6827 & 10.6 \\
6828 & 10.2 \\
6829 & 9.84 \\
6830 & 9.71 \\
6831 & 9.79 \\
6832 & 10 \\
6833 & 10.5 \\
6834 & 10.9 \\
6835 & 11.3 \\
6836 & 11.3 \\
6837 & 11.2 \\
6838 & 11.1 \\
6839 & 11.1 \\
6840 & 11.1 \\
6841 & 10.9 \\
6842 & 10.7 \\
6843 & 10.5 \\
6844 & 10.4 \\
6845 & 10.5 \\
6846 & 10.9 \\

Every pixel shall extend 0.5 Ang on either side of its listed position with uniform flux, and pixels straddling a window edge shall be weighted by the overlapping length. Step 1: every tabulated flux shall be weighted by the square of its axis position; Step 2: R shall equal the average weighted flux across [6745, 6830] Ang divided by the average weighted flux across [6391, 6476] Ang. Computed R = 1.10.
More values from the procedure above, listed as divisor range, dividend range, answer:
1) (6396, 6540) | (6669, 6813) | 1.07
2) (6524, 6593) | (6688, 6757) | 1.02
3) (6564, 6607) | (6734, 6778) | 1.03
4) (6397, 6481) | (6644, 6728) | 1.08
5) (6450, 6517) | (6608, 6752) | 1.06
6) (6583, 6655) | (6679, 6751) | 1.03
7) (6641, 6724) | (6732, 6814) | 1.01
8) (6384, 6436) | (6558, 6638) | 1.03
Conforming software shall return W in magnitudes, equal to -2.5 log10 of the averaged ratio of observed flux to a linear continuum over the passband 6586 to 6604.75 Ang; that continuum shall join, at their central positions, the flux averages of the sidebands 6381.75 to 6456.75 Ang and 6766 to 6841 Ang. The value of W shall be 0.02 mag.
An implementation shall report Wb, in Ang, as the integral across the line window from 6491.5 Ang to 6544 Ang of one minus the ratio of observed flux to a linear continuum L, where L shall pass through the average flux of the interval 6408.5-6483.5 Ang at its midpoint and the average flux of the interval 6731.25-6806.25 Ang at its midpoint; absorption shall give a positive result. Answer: -2.0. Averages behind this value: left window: 11.1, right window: 10.9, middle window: 11.5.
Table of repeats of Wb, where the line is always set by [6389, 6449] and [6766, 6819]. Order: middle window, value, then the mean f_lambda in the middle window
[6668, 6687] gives -1.1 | 11.7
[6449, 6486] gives 0.5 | 11.1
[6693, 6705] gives -0.1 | 11.2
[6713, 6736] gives 0.8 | 10.6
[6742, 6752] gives -0.3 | 11.4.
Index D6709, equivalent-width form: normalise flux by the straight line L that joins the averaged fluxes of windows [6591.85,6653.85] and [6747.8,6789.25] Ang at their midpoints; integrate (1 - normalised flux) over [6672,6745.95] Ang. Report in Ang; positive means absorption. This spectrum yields -1.0 Ang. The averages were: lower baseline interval 11.1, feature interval 11.1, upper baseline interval 10.9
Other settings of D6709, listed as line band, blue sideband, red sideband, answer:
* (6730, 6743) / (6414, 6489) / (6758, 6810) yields 0.1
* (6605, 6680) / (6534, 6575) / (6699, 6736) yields -1.3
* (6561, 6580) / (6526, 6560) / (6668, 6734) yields 1.2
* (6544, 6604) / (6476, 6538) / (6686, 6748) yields 1.1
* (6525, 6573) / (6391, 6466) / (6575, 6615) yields -0.2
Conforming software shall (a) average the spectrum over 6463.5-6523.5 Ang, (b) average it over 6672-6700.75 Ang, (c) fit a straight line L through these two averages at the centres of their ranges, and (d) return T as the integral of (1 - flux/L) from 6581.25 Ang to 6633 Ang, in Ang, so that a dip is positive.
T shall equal 0.9 Ang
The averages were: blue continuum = 11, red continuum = 11.5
